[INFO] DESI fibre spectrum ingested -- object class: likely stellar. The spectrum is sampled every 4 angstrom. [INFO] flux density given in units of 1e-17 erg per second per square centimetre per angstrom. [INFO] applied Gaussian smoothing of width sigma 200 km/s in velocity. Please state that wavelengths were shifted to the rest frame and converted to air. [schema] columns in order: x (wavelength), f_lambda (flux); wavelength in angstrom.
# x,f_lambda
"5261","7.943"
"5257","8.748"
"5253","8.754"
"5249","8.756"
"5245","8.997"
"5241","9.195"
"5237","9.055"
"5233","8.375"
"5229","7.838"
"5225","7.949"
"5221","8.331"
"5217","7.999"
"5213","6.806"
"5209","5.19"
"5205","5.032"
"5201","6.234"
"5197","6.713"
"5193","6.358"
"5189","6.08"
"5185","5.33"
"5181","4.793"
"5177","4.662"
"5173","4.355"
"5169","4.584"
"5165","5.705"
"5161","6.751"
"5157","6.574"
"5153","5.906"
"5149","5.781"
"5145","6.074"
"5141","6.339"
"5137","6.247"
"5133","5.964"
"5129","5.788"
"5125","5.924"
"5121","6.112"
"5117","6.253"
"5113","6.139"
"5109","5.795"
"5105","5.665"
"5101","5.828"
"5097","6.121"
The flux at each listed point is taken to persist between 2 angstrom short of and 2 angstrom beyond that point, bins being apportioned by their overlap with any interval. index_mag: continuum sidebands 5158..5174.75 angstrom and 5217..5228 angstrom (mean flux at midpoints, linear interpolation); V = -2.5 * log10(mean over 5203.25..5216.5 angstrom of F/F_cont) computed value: 0.25 mag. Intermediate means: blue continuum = 5.44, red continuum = 8.09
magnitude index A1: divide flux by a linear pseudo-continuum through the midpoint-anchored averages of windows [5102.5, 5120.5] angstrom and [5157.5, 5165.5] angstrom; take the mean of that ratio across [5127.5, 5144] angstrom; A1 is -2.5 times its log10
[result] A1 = 0.01 mag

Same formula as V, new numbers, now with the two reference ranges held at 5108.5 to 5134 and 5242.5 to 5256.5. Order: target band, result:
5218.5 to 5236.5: 0.02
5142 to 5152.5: 0.11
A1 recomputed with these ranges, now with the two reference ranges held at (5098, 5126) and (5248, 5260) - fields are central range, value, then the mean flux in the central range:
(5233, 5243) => -0.075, 8.97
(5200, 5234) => 0.134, 7.07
